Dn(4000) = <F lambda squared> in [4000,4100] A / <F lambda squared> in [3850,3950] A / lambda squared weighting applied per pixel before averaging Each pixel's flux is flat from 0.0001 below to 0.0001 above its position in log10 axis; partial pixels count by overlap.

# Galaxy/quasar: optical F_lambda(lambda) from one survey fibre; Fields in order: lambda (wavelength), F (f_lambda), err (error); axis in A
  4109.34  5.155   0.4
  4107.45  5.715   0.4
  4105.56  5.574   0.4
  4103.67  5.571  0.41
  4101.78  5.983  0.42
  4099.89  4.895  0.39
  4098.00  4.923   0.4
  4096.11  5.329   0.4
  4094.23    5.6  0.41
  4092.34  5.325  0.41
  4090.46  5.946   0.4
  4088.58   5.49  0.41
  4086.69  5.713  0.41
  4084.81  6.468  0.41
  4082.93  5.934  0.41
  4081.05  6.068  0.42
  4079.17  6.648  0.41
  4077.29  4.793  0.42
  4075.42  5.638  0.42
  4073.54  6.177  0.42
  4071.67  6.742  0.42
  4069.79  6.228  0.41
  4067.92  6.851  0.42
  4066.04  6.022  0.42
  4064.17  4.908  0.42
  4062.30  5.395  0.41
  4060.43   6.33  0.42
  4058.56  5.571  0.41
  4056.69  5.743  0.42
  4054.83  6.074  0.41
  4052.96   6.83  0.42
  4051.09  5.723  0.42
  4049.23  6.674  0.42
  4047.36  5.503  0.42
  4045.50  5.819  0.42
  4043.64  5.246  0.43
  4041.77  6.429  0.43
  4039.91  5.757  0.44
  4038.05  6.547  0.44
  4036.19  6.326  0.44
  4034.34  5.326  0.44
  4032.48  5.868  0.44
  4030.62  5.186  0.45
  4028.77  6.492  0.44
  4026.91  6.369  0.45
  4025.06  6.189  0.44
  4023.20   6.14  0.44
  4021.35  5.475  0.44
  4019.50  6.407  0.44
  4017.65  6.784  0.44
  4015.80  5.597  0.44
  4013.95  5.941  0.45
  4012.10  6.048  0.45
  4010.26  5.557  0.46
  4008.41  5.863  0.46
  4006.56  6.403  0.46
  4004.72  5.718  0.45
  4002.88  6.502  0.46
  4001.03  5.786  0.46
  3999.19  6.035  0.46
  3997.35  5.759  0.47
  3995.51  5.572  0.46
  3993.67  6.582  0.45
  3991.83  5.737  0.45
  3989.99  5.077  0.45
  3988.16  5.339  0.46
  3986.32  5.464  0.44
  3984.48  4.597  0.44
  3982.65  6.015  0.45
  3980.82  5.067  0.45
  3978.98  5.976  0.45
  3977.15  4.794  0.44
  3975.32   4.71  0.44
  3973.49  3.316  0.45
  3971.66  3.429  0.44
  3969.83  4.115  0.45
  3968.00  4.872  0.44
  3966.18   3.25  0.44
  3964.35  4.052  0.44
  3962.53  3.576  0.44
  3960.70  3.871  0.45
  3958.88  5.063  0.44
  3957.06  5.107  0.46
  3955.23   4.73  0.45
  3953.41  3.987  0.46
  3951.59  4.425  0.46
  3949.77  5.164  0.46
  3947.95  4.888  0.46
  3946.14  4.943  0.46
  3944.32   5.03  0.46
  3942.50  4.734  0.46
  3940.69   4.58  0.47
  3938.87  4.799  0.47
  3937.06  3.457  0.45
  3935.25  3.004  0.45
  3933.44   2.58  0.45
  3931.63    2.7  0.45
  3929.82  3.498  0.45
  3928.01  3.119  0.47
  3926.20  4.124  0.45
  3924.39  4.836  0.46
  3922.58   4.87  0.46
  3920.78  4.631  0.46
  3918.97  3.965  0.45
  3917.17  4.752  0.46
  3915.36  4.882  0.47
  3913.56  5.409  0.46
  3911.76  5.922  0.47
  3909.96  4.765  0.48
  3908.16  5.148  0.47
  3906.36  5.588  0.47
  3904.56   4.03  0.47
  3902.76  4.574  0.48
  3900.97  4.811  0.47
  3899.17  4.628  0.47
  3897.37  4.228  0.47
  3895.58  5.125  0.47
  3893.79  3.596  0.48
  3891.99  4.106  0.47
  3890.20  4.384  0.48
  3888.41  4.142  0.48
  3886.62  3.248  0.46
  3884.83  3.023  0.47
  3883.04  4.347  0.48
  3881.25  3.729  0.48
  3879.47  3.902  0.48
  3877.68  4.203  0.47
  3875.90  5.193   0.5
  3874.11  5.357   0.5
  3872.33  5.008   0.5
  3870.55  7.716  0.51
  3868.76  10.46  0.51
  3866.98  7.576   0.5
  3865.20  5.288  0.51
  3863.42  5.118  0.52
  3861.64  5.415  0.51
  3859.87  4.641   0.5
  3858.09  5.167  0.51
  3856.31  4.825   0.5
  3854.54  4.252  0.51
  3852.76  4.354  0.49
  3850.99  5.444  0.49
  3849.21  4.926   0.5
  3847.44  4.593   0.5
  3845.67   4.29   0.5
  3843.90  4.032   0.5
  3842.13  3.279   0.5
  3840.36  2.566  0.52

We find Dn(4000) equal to 1.4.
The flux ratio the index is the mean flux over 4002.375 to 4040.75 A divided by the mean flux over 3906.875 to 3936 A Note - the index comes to 1.4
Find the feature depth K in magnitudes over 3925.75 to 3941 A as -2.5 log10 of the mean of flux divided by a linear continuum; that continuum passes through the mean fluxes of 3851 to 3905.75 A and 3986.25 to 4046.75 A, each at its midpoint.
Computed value 0.46 mag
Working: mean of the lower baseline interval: 4.89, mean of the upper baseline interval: 5.92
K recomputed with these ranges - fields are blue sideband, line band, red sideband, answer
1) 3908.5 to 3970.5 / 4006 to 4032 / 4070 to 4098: -0.17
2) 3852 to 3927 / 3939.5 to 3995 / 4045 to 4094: 0.13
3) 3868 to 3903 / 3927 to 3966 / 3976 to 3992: 0.23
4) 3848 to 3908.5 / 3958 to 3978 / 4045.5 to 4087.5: 0.31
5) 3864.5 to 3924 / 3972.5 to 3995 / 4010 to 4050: 0.08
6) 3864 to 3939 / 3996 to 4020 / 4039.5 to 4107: -0.12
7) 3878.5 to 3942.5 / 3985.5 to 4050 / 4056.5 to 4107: -0.14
